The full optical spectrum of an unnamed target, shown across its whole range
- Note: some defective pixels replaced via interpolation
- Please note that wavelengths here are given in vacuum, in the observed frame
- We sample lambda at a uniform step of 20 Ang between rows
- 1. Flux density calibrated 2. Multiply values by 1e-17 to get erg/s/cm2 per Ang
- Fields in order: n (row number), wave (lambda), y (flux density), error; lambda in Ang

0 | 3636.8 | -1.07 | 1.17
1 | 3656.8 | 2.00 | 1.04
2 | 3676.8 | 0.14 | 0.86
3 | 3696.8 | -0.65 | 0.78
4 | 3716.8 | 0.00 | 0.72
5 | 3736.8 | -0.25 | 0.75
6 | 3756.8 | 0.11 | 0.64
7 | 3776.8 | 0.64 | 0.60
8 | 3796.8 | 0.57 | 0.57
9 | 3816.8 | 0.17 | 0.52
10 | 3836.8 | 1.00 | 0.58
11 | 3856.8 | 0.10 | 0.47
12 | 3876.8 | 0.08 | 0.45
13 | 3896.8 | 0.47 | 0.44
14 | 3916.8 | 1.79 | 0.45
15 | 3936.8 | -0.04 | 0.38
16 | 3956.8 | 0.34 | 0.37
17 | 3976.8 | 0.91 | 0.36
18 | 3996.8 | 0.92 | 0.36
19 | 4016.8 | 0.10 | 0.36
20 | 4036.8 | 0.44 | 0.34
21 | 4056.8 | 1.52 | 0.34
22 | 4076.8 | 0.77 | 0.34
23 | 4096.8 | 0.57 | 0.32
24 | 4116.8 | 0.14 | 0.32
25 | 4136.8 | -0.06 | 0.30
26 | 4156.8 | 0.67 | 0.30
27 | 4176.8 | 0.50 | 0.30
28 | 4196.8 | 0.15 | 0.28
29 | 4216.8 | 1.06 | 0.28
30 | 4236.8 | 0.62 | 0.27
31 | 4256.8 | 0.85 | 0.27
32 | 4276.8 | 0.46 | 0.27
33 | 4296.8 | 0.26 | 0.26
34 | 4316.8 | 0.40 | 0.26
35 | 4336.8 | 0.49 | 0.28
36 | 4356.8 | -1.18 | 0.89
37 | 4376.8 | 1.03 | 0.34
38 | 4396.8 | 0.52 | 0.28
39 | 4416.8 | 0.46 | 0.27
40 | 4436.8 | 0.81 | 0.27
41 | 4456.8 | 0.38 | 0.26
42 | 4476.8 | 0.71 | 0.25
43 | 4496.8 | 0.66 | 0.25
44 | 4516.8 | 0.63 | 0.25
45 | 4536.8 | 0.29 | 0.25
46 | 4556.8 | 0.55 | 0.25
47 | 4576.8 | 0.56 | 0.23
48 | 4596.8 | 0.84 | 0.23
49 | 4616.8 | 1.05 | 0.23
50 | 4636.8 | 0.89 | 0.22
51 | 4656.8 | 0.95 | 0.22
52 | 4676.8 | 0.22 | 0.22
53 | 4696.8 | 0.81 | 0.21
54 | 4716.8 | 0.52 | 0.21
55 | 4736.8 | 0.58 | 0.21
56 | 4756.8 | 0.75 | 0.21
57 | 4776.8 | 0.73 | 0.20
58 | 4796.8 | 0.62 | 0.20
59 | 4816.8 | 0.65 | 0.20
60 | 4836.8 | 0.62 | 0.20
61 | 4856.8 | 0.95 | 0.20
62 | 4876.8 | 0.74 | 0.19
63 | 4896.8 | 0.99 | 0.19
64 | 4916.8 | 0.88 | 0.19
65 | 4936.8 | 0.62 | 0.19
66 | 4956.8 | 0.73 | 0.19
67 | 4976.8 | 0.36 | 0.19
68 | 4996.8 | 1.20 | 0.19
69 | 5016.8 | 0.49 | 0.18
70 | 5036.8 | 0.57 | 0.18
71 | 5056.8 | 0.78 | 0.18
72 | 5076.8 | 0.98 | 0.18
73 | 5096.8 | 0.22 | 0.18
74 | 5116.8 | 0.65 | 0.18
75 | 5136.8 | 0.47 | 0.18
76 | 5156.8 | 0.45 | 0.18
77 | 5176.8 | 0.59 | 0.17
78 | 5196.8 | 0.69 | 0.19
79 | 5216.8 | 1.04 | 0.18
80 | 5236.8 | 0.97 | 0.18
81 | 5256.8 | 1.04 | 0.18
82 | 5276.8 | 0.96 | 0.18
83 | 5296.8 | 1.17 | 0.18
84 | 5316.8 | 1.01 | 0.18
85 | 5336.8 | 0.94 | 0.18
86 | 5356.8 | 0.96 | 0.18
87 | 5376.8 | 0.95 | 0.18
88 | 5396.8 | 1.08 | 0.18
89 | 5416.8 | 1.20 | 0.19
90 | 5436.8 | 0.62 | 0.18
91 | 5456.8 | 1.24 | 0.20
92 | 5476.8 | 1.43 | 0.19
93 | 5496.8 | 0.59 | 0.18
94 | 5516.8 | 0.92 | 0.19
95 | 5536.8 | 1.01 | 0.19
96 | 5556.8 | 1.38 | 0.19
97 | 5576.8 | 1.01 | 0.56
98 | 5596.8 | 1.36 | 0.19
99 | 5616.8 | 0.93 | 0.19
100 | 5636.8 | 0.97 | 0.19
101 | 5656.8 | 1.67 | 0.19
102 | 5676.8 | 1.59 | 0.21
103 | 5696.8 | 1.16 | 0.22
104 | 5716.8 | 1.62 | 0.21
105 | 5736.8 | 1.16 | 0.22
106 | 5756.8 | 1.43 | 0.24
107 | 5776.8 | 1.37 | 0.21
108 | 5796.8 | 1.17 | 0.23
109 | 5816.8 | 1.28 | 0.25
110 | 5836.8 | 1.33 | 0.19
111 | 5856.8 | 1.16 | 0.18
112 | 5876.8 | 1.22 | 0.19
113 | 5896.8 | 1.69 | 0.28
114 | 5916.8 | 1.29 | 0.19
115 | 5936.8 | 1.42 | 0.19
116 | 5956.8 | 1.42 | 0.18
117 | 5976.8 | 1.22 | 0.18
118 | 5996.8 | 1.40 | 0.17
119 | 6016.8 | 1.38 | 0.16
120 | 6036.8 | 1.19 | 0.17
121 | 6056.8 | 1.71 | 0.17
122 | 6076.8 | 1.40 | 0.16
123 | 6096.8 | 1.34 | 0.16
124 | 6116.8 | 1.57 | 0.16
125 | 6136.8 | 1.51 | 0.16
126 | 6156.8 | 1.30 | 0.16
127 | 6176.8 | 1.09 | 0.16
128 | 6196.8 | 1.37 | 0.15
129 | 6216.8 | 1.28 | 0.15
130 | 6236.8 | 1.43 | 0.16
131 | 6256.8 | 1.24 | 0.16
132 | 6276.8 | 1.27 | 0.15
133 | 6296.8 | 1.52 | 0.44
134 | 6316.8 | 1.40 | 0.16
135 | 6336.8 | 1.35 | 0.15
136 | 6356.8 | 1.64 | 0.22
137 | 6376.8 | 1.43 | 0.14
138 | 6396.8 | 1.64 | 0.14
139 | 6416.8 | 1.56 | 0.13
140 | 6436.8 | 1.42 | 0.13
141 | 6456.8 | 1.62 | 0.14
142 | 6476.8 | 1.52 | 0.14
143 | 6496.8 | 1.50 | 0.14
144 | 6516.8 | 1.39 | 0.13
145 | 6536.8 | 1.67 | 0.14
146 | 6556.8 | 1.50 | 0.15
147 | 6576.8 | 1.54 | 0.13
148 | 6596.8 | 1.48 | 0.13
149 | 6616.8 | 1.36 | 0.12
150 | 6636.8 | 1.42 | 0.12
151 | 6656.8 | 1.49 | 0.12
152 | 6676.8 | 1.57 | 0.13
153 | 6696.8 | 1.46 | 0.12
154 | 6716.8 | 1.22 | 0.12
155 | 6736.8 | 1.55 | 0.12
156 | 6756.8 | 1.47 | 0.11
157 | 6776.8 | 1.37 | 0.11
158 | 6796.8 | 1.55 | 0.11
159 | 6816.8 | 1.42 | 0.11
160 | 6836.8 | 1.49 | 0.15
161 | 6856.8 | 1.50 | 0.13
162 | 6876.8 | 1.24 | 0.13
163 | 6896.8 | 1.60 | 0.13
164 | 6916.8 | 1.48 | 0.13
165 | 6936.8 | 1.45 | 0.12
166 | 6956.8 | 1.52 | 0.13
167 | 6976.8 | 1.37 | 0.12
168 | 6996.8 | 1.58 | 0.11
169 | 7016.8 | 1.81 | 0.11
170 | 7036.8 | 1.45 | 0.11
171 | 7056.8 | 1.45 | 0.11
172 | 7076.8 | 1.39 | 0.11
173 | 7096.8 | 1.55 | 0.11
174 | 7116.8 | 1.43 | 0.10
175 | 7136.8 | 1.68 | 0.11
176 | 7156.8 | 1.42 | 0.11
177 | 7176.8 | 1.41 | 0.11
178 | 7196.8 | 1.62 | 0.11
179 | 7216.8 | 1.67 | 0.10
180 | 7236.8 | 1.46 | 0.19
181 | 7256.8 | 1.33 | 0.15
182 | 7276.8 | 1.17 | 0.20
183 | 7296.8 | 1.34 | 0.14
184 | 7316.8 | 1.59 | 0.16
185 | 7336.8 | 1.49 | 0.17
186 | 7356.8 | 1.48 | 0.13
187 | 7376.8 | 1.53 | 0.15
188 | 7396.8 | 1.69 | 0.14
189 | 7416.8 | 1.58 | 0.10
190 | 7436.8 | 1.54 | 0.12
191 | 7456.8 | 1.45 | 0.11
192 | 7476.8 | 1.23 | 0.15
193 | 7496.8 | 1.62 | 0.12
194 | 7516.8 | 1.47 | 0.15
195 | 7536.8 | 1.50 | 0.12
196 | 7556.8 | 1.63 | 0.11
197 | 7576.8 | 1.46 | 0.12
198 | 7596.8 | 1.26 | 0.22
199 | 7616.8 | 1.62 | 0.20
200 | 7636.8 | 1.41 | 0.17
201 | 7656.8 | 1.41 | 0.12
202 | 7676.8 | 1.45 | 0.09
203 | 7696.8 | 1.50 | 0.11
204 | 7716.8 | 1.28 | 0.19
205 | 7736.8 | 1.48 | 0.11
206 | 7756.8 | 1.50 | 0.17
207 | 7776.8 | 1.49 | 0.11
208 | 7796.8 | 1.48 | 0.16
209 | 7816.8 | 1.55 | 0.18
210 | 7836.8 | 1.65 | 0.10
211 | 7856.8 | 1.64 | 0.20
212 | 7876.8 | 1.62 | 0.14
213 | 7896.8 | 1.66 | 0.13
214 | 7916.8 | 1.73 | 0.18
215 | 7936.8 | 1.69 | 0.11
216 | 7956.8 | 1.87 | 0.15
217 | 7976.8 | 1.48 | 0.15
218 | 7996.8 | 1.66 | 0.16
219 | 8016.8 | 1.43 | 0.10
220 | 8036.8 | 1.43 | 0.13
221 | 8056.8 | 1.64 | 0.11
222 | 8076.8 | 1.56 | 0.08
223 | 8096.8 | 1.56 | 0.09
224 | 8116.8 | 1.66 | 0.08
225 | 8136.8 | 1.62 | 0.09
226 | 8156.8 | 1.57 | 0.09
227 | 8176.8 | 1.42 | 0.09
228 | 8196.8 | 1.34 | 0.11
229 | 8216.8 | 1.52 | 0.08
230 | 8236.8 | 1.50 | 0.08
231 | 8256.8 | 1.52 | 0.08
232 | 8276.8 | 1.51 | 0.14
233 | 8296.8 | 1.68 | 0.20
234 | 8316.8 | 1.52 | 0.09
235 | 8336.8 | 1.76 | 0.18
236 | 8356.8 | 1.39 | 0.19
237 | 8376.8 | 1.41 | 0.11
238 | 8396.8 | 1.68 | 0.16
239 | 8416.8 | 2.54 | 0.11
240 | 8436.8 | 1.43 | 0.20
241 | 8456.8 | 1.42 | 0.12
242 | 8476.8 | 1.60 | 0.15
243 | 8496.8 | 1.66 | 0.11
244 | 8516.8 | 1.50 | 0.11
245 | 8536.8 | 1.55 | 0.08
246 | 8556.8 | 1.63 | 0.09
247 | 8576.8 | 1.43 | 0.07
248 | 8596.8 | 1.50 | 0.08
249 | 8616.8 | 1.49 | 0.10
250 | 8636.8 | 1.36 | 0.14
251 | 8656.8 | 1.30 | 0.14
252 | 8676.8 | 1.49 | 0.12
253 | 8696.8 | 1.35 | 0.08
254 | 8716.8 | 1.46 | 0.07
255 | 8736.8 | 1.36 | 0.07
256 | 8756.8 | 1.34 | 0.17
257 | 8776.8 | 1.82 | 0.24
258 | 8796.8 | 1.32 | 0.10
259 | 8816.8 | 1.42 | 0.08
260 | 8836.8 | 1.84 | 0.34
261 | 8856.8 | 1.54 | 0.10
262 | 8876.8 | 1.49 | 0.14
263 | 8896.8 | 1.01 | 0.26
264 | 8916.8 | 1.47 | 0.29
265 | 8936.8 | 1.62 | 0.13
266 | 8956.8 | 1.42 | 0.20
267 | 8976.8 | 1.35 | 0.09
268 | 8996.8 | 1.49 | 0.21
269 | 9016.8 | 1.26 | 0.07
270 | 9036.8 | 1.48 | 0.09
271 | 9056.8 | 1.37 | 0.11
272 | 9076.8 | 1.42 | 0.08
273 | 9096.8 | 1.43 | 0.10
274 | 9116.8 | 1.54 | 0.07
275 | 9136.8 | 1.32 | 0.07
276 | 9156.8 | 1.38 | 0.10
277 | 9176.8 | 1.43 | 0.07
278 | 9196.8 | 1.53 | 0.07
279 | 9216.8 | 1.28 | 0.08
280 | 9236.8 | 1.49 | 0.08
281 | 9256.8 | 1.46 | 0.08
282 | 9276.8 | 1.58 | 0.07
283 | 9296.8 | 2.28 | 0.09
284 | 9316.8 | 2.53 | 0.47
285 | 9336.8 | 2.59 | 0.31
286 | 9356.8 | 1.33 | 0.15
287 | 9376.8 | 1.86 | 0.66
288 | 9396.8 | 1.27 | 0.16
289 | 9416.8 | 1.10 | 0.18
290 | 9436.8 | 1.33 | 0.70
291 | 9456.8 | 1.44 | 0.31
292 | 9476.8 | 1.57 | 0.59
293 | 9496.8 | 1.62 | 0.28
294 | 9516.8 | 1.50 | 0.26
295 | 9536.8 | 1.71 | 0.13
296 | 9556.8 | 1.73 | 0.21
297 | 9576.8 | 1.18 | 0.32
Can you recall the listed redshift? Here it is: 0.42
